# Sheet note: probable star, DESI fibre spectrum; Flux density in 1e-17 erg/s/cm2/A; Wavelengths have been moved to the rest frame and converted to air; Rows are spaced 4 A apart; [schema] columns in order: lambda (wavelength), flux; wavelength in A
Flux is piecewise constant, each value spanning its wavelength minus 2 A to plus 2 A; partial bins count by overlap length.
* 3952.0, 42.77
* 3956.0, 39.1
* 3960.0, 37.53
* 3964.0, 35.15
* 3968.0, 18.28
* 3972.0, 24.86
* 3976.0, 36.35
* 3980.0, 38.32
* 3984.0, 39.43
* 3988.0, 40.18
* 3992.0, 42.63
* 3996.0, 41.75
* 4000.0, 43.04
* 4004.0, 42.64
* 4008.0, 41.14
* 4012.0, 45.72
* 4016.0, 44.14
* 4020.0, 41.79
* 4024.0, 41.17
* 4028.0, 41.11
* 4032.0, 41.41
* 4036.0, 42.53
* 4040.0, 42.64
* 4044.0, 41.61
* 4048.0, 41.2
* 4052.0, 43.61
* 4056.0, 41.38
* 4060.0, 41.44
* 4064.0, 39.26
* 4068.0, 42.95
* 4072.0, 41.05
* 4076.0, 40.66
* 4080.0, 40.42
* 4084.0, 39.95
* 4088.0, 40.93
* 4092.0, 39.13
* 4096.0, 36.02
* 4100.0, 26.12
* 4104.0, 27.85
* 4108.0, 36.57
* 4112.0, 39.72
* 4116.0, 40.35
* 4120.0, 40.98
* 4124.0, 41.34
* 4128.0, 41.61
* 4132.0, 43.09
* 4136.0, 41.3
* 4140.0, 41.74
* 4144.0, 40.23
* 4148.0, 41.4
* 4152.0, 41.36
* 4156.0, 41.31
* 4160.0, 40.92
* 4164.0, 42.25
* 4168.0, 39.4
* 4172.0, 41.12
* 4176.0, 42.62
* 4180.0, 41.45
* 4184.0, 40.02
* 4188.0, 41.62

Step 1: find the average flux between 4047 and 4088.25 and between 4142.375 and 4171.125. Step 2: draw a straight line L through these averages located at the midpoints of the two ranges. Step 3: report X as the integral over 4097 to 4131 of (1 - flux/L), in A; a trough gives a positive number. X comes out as 3.4 A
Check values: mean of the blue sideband 41.2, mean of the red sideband 41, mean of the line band 37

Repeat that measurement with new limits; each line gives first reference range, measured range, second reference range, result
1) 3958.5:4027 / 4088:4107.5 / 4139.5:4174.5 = 3.2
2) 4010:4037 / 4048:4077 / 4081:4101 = -1.5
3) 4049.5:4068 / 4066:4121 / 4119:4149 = 4.7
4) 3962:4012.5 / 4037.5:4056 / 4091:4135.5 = -2.3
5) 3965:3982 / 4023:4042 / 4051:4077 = -2.3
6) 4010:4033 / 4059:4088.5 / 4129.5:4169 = 0.9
